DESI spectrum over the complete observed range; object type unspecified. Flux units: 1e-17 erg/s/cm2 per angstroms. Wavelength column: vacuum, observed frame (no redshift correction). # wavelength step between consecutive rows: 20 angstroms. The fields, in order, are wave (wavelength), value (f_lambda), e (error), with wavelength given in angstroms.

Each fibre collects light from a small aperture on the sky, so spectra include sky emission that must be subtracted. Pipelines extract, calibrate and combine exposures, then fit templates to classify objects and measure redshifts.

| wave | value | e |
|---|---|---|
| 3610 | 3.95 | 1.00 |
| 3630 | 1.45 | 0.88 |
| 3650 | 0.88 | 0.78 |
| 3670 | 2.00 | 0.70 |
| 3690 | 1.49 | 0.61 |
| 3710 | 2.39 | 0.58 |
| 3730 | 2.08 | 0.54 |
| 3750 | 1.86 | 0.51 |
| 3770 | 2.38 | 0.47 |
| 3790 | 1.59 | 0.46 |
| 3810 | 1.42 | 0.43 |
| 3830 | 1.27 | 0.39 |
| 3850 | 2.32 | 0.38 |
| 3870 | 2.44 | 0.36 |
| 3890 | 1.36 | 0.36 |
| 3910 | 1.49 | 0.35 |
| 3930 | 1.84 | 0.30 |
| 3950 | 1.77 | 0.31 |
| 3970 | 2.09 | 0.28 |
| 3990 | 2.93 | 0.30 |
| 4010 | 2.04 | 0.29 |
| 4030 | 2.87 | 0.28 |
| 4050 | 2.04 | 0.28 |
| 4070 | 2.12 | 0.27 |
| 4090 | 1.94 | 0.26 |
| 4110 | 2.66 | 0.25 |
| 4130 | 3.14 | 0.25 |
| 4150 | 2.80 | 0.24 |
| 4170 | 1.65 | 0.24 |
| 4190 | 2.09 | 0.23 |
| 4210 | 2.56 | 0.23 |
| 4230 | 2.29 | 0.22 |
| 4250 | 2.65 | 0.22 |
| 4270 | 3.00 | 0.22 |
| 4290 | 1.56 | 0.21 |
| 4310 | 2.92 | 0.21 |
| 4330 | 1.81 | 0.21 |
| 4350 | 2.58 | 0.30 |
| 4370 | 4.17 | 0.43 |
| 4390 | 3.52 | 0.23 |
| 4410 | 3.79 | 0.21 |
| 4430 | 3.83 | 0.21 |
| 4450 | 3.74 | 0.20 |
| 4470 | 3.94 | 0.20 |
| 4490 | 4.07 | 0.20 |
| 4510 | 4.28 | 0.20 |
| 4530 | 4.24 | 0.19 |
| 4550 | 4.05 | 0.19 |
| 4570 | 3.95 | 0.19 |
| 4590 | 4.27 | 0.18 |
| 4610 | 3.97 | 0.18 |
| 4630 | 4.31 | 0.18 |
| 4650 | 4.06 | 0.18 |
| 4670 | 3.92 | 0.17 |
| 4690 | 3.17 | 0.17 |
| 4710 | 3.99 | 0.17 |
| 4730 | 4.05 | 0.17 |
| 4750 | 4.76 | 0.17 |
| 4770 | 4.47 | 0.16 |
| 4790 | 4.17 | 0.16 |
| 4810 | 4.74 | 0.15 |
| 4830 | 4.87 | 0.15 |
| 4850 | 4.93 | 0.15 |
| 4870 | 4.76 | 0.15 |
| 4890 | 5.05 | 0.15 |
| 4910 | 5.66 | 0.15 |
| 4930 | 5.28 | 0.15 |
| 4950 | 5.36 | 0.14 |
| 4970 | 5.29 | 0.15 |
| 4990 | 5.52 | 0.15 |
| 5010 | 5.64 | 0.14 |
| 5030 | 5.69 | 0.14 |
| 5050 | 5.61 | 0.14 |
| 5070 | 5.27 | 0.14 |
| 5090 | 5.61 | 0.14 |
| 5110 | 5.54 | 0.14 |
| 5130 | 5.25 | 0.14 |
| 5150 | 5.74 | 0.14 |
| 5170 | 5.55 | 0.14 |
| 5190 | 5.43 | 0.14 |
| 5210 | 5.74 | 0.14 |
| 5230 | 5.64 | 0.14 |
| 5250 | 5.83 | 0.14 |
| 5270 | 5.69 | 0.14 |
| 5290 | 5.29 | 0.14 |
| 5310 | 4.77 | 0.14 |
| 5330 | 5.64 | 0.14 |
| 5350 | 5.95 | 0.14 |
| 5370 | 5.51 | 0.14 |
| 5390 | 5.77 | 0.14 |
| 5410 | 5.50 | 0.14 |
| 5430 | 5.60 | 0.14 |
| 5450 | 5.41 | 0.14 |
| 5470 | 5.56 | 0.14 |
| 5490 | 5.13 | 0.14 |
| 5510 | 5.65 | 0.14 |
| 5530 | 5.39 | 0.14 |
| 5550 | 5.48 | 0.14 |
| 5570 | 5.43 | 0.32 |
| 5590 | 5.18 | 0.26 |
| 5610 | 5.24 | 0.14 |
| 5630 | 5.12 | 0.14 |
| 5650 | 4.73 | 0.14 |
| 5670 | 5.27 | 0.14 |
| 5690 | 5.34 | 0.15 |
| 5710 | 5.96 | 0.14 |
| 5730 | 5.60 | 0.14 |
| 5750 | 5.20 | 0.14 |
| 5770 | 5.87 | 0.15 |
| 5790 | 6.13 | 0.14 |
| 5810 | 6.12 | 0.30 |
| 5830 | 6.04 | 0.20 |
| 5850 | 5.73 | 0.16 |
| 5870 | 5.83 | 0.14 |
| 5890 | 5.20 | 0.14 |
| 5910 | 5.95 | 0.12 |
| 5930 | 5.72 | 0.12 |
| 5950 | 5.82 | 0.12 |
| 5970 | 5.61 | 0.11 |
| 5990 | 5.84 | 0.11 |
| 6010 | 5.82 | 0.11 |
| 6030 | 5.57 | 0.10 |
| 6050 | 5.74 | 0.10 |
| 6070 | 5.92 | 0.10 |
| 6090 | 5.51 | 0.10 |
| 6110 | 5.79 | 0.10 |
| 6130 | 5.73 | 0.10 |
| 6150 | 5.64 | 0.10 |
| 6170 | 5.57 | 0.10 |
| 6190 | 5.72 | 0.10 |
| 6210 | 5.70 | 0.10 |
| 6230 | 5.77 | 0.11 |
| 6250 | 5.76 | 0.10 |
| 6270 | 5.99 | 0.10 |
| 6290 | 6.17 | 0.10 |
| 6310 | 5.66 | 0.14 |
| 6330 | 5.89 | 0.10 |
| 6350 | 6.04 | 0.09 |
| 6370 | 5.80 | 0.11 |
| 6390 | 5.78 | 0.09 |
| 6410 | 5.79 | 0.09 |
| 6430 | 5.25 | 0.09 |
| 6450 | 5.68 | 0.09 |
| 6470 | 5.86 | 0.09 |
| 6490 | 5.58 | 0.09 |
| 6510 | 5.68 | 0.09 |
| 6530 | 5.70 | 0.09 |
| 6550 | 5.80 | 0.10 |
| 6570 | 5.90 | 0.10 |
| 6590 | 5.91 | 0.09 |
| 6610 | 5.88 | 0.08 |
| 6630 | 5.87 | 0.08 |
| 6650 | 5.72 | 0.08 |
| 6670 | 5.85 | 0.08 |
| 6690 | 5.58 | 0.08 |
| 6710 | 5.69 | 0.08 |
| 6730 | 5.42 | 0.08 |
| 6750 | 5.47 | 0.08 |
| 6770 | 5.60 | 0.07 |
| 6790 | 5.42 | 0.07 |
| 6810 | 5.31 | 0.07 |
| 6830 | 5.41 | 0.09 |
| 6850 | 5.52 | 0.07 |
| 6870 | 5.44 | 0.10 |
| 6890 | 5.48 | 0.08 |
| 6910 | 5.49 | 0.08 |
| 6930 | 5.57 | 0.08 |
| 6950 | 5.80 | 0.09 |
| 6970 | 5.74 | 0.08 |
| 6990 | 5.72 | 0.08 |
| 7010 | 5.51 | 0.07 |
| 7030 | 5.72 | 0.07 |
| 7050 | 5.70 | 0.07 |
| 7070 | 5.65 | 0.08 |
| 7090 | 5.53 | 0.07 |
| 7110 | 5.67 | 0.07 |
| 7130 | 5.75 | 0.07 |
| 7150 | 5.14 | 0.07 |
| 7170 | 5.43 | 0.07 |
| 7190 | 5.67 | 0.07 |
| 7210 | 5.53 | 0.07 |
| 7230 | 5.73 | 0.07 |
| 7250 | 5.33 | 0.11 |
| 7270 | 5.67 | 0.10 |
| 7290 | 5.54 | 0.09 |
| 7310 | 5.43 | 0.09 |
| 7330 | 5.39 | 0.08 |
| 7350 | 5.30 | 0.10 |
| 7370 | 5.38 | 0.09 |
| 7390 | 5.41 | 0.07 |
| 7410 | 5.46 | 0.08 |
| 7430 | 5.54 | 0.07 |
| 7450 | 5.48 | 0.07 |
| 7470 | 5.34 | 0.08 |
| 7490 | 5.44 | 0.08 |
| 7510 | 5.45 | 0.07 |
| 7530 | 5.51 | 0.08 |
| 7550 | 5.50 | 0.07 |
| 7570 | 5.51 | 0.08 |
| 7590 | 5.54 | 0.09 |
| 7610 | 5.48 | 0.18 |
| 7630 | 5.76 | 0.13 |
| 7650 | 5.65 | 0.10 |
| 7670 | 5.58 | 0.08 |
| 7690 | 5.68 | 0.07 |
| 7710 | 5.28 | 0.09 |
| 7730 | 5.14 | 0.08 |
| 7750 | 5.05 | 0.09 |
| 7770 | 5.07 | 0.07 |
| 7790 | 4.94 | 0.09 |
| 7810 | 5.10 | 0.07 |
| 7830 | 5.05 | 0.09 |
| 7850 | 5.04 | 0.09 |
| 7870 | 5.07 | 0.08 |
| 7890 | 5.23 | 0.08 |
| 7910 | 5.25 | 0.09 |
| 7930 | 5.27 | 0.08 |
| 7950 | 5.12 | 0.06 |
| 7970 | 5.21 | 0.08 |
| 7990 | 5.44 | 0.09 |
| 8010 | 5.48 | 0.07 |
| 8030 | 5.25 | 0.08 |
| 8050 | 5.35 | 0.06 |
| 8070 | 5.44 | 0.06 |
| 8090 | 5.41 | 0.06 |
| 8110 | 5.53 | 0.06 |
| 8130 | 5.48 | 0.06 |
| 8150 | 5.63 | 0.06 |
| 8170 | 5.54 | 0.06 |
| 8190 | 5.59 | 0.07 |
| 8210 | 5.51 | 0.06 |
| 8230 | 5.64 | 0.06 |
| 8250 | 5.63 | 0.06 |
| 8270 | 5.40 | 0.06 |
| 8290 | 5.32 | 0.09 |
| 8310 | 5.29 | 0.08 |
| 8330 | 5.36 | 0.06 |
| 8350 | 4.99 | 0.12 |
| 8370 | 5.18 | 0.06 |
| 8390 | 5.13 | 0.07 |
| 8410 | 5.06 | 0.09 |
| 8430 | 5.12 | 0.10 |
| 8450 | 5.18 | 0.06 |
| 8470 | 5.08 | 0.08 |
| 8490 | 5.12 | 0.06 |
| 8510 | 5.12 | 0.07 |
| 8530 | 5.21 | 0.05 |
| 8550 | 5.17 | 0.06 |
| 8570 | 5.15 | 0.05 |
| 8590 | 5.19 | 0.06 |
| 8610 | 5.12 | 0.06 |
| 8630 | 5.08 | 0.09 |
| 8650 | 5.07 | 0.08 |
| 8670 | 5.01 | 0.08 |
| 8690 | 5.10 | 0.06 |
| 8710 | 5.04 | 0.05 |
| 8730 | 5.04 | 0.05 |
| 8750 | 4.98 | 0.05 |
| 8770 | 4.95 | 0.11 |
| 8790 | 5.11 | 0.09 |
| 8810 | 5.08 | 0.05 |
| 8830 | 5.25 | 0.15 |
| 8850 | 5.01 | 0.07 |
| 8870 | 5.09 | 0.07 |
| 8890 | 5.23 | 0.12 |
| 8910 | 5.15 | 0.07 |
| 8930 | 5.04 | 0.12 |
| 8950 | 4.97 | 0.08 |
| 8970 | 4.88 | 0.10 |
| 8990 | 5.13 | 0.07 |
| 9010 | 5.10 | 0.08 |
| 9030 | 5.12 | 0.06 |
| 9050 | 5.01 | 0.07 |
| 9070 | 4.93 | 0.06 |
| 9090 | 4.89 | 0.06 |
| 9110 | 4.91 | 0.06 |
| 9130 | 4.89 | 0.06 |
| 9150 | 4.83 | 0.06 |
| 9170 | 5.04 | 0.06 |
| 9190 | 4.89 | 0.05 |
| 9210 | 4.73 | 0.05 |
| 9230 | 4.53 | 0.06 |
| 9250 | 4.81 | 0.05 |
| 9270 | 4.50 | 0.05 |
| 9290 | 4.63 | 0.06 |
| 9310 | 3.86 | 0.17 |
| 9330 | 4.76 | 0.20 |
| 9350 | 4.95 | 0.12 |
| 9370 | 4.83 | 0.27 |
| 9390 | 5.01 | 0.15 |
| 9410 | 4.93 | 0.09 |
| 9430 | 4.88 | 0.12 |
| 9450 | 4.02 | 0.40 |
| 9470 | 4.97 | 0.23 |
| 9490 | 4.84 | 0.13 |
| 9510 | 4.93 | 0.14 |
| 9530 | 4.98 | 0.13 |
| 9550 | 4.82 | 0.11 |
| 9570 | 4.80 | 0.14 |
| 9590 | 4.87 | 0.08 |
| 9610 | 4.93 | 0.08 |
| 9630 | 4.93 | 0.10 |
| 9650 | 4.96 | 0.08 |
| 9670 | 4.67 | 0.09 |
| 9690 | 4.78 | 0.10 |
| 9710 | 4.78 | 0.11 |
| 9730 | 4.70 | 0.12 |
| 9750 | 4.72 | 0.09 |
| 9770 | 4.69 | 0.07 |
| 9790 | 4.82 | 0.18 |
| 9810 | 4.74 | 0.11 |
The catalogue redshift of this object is 0.09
